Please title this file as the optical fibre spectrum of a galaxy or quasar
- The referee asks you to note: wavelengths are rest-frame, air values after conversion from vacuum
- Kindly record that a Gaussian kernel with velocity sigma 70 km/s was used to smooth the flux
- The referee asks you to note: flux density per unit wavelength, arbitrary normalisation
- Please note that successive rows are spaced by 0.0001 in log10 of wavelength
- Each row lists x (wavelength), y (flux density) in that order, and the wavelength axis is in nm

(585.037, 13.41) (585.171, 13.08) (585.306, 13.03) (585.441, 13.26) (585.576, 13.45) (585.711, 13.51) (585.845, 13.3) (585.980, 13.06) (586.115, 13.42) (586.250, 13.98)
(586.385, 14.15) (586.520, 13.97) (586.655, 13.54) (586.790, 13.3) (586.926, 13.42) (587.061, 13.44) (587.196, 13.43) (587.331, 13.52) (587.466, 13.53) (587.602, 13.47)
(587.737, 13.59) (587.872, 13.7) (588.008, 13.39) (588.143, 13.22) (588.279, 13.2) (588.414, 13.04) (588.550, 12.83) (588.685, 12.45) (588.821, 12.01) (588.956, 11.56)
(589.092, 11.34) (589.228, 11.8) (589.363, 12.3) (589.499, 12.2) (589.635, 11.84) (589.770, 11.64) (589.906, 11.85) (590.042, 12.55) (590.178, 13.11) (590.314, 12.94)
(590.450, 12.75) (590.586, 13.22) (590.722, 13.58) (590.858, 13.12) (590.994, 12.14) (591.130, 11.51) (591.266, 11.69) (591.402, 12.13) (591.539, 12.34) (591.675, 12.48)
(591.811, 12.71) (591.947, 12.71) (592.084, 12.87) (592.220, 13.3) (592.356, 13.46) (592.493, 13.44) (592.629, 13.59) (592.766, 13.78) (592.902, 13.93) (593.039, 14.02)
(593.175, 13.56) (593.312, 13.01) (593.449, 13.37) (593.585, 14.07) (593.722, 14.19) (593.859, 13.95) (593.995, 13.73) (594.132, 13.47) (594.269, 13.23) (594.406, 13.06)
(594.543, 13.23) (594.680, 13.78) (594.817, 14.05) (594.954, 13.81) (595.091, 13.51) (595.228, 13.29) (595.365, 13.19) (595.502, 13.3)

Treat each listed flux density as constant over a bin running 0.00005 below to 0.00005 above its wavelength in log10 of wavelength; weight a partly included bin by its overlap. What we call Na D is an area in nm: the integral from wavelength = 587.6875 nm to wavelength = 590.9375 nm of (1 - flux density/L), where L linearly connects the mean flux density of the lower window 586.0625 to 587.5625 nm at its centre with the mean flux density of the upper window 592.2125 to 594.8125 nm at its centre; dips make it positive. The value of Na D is 0.23 nm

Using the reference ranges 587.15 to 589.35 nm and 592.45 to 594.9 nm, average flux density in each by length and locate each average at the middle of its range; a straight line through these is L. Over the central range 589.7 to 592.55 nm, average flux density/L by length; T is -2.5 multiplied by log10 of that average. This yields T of 0.053 mag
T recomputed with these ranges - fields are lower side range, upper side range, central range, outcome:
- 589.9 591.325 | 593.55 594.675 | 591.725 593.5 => -0.01 mag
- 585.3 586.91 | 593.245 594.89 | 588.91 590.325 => 0.12 mag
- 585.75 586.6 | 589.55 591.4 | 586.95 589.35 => 0.02 mag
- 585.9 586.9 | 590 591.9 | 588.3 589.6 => 0.07 mag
